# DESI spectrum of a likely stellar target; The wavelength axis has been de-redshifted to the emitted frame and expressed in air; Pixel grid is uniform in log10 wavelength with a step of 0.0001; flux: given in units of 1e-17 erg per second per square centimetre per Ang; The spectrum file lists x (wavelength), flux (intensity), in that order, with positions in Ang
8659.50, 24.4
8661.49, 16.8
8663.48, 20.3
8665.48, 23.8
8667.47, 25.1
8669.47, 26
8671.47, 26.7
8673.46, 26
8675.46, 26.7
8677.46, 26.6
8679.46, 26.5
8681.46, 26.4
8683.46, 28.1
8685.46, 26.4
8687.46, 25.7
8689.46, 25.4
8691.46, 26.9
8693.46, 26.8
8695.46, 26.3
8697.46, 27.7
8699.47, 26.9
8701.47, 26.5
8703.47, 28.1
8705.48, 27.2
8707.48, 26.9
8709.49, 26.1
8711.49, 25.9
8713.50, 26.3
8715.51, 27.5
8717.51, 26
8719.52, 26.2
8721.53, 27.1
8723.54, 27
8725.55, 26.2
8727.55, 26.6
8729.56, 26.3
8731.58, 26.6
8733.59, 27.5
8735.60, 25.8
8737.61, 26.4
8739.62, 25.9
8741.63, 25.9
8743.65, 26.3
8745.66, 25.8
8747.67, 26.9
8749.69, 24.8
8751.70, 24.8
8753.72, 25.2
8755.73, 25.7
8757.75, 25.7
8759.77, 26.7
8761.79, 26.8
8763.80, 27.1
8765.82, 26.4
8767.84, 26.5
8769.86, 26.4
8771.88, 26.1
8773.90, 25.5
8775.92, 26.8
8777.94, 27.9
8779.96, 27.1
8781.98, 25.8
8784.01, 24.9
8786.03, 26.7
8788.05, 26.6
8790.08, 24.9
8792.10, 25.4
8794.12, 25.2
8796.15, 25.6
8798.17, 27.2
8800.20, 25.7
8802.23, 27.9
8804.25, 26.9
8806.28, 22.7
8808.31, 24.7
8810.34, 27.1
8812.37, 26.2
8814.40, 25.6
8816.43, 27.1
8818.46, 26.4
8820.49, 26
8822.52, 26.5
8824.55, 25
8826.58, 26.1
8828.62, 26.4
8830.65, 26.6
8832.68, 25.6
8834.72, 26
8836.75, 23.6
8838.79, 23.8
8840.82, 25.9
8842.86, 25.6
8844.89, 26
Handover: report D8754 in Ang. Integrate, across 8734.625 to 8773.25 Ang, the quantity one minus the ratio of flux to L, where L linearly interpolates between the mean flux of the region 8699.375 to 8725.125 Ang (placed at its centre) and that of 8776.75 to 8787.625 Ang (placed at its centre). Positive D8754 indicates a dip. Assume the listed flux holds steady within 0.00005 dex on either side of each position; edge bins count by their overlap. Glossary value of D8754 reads 0.8 Ang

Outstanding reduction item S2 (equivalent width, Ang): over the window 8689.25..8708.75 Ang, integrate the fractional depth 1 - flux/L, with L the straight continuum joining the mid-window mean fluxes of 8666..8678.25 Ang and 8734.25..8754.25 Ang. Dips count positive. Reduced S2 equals -0.70 Ang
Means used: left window 26.1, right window 25.8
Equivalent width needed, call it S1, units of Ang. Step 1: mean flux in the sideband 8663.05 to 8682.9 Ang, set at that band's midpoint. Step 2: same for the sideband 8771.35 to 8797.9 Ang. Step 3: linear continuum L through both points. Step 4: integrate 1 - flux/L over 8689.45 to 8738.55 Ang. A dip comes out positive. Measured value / -1.7 Ang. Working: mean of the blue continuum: 25.6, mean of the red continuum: 26.1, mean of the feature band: 26.7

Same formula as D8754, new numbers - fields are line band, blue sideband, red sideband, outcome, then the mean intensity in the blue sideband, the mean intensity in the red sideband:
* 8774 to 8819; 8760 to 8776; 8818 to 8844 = 0.0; 26.4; 25.6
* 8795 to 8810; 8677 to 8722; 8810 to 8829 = 0.2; 26.7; 26.2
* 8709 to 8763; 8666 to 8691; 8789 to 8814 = -0.4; 26.3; 25.8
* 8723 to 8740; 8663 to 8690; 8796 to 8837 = -0.4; 25.8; 26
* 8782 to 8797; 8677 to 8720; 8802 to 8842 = 0.2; 26.7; 25.8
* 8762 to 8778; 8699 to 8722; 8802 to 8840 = -0.2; 26.7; 25.8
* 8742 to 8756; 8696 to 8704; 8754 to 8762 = 0.3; 27.2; 26.1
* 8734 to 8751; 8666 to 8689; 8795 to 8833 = 0.1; 26.3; 26.1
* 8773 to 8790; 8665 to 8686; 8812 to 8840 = -0.3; 26.3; 25.8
